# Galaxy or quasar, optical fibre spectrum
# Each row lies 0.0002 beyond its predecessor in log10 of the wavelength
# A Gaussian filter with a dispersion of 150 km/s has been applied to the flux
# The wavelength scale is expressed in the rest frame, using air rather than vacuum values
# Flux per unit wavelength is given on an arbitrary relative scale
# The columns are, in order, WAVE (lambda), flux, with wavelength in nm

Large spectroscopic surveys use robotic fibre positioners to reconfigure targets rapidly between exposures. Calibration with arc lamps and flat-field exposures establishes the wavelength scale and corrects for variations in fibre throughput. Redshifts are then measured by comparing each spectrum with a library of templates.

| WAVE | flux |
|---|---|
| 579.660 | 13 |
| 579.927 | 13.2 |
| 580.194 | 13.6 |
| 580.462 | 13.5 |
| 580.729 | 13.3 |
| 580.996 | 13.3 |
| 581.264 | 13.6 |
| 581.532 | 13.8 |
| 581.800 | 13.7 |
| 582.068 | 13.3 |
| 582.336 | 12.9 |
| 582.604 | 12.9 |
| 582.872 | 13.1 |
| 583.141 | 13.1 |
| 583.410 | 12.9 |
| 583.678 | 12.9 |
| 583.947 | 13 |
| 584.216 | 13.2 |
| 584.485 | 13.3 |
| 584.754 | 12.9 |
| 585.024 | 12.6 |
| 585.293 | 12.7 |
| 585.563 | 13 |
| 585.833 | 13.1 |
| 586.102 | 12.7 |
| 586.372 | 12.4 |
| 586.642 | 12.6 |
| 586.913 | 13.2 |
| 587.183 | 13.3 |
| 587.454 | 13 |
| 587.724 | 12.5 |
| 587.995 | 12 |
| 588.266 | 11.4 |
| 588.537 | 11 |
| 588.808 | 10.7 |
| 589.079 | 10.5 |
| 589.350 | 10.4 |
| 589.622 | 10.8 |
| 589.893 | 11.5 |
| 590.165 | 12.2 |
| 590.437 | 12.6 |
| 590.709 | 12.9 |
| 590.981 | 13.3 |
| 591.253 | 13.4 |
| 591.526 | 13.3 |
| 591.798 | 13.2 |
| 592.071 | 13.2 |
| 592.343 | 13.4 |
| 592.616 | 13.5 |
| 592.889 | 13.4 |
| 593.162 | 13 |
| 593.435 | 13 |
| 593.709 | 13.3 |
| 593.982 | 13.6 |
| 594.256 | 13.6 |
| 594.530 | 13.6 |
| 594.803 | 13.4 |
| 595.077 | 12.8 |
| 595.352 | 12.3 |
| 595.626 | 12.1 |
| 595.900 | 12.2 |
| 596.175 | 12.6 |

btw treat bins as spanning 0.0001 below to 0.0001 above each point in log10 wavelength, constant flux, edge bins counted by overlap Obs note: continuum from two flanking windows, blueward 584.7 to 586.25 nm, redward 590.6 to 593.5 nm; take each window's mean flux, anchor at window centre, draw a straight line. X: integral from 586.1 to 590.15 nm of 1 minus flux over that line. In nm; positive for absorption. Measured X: 0.36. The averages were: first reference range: 12.8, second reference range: 13.2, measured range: 11.8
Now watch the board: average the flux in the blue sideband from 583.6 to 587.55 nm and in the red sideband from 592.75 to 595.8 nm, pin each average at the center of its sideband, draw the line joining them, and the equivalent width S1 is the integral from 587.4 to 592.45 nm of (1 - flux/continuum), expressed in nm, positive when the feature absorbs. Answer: 0.33 nm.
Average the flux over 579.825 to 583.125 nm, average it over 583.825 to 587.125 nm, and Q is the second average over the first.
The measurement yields 1.0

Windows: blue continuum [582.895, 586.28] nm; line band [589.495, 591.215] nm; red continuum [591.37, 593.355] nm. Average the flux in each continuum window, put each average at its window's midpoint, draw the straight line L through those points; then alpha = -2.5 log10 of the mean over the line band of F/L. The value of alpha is 0.077 mag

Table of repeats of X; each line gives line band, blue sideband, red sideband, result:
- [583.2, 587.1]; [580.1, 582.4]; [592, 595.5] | 0.14 nm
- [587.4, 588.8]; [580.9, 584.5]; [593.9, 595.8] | 0.14 nm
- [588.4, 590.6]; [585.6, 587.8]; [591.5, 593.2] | 0.31 nm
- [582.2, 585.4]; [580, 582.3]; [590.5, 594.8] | 0.11 nm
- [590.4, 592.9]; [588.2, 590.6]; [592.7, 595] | -0.19 nm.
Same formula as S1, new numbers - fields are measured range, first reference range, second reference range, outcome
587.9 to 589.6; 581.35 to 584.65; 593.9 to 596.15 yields 0.27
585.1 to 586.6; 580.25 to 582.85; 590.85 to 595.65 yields 0.06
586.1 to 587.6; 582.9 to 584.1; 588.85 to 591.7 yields -0.04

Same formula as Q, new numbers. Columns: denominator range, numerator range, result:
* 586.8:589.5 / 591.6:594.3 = 1.13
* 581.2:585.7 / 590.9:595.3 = 1.01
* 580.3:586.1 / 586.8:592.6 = 0.94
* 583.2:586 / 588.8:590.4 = 0.86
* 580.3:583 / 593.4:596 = 0.97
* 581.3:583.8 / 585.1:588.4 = 0.96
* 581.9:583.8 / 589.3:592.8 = 0.97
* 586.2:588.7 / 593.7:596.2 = 1.05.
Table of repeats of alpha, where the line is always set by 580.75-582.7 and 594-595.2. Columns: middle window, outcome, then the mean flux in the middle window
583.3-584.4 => 0.03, 13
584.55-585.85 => 0.04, 12.9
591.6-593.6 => 0.01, 13.2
